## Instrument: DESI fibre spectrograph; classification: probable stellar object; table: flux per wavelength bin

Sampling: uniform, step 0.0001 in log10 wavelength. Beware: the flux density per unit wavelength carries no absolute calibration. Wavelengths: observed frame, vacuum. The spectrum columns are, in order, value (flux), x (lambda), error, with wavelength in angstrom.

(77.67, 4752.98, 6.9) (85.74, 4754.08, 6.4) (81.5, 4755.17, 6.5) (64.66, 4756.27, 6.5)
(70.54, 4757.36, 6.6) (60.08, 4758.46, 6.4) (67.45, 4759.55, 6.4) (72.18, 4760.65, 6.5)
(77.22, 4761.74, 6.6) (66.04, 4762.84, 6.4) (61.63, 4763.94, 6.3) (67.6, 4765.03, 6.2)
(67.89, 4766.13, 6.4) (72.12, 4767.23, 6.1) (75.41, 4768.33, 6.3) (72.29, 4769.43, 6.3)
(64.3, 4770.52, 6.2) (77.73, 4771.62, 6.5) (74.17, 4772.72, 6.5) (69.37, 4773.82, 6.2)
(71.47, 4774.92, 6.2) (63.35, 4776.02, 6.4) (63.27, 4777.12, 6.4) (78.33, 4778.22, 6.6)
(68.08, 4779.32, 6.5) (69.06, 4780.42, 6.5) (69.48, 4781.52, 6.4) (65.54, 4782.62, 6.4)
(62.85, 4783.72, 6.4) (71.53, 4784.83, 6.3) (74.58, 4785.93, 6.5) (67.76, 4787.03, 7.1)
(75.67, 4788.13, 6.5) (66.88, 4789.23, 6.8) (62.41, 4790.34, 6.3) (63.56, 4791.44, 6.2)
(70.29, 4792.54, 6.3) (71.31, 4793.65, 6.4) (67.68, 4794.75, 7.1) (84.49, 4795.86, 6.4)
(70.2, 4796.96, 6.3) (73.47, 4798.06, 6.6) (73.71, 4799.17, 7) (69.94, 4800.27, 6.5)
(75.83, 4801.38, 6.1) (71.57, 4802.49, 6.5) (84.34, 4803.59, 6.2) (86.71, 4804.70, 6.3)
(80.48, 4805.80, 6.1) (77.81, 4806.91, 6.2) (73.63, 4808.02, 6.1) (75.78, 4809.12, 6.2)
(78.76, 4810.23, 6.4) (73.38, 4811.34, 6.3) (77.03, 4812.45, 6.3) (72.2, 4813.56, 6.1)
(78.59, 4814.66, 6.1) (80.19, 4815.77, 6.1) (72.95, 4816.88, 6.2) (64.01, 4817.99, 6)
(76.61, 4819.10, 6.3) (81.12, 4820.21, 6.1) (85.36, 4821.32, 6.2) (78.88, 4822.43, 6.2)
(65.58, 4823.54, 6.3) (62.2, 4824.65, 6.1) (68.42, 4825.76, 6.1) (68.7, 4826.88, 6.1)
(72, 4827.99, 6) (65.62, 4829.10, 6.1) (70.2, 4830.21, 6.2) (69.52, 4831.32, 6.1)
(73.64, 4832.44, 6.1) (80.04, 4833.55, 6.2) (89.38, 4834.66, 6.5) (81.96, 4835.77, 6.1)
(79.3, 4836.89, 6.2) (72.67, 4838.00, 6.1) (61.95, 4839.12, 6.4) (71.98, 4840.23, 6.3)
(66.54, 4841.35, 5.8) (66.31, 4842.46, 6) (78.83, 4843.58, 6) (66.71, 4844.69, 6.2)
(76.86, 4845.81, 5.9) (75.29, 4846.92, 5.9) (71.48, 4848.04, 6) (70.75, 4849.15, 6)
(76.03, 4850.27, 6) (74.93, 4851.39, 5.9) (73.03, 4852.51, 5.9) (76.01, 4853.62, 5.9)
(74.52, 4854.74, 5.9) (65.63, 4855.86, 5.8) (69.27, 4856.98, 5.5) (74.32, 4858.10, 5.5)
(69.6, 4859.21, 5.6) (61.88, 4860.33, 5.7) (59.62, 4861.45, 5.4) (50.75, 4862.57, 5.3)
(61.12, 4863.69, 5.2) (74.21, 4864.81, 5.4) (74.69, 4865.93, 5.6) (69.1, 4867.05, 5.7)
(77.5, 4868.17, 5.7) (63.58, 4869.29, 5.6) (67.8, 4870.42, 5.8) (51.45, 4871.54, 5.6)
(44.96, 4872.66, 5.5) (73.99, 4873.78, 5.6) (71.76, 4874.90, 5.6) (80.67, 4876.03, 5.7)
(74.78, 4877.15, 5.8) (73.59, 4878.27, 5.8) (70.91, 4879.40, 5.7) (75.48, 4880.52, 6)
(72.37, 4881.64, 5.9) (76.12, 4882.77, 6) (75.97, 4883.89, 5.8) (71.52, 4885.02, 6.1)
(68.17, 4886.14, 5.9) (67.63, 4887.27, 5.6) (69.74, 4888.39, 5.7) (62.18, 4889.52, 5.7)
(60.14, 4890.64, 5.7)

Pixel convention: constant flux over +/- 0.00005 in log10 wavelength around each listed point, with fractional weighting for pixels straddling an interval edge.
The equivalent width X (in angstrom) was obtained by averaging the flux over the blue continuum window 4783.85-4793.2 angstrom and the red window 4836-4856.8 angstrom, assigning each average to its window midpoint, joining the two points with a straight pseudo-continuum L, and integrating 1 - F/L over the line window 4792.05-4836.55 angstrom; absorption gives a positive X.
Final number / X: -2.9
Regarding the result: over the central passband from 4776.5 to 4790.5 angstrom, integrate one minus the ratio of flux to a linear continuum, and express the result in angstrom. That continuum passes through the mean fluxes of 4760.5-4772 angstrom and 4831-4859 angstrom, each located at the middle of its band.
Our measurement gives 0.4 angstrom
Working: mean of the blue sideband 70.3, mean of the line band 69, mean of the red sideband 73.5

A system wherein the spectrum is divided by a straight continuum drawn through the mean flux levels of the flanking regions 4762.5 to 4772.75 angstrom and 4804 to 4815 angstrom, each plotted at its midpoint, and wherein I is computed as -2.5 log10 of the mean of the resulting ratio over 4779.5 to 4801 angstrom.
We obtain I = 0.06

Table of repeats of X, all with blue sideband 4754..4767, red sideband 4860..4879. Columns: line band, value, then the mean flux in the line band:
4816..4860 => -3.4 angstrom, 72.8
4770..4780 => -0.1 angstrom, 70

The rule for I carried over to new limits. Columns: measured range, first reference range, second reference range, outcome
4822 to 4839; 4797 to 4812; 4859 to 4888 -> 0.01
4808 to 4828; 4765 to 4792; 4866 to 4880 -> -0.08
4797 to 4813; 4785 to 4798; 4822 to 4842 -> -0.08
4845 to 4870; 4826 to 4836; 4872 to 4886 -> 0.04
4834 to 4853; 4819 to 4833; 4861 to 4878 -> -0.06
